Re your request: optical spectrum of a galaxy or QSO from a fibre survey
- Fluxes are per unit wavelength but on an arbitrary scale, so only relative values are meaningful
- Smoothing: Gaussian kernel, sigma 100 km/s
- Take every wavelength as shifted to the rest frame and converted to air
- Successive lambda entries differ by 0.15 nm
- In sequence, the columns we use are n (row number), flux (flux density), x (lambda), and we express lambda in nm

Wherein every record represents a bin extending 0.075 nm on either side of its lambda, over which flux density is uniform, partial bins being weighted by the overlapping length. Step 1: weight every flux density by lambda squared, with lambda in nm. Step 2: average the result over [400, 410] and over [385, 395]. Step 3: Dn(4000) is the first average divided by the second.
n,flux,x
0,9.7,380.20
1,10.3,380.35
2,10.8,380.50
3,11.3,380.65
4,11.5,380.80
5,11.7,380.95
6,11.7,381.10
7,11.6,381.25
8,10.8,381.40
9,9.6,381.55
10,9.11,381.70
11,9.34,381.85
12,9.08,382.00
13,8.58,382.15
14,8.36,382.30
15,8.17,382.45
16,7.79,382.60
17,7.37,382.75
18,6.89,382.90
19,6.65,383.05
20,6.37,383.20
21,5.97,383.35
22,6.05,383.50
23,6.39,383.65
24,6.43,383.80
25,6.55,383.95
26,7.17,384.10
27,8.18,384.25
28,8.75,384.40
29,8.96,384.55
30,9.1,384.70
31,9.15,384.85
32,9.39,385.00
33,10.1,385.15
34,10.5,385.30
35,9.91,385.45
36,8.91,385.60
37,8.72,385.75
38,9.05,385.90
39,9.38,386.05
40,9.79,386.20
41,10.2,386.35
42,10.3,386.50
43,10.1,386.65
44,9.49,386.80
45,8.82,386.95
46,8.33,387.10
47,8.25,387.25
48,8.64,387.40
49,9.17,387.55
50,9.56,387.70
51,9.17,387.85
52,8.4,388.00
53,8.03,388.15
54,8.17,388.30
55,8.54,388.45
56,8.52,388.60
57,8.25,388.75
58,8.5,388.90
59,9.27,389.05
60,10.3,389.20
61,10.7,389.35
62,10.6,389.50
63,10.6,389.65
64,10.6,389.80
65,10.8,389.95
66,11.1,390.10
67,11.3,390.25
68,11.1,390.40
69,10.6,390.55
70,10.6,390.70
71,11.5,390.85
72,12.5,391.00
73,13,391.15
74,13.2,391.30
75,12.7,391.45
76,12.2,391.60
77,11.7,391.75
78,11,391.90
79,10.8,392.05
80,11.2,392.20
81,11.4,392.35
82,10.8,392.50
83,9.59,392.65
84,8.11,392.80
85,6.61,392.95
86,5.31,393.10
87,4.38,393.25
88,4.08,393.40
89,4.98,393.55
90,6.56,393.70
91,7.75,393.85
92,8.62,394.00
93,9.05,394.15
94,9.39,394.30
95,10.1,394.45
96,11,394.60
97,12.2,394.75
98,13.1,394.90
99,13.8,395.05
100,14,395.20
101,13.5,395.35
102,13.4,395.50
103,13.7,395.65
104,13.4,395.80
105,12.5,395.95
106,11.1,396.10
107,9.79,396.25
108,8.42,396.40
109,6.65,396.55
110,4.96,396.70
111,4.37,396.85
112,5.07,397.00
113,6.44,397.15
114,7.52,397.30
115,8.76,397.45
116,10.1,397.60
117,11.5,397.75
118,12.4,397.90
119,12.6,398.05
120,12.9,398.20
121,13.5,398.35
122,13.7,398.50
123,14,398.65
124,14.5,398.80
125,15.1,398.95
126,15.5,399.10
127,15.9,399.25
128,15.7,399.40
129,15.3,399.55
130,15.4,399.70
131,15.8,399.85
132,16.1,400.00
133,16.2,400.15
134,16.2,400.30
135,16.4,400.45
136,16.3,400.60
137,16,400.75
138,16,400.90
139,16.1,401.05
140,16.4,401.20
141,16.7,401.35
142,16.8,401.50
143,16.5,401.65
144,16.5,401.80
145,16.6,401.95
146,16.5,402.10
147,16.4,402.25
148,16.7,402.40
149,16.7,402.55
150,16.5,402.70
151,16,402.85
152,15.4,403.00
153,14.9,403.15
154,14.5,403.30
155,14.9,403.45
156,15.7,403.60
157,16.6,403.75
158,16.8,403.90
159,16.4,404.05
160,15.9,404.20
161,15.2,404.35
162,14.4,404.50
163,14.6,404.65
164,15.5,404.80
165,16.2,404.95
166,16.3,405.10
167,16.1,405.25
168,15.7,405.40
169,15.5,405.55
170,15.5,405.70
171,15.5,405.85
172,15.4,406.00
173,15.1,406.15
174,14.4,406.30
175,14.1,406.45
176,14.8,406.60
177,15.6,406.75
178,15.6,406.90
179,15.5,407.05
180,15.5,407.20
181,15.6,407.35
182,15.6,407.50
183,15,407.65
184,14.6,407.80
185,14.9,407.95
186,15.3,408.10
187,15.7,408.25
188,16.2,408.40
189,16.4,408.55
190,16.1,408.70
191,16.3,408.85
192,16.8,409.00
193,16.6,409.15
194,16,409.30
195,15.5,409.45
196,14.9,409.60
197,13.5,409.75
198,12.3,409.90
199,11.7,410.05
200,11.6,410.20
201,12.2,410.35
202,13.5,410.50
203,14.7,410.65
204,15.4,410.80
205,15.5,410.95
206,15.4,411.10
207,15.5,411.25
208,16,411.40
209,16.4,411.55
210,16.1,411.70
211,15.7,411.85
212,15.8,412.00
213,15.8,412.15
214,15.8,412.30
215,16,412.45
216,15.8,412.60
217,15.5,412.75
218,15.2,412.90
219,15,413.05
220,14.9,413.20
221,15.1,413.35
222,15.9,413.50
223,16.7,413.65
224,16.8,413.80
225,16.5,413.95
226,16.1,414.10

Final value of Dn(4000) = 1.75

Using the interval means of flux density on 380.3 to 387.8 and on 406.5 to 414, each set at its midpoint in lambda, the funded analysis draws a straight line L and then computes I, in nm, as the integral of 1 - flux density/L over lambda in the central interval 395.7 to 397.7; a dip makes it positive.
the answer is 0.58 nm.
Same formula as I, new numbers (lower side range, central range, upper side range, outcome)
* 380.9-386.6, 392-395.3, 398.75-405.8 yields 0.88 nm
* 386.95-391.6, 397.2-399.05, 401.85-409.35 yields 0.14 nm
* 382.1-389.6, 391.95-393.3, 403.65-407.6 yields 0.26 nm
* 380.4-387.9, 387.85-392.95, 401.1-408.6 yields 0.28 nm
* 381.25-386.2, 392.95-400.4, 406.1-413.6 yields 0.47 nm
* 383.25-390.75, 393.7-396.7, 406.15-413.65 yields 0.11 nm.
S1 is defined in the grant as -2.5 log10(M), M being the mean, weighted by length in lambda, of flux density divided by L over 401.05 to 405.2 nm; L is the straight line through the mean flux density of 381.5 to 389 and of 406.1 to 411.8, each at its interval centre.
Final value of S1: -0.19 mag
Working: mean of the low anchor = 8.52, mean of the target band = 16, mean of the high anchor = 15.1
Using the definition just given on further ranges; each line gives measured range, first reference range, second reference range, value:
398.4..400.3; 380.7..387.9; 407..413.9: -0.21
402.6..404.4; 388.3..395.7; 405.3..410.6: -0.15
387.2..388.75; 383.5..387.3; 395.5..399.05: 0.07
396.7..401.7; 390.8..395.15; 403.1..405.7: -0.03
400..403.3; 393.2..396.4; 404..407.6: -0.20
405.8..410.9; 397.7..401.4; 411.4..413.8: 0.04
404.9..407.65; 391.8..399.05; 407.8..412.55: -0.12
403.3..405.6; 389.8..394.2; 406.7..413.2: -0.16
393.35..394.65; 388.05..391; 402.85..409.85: 0.40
